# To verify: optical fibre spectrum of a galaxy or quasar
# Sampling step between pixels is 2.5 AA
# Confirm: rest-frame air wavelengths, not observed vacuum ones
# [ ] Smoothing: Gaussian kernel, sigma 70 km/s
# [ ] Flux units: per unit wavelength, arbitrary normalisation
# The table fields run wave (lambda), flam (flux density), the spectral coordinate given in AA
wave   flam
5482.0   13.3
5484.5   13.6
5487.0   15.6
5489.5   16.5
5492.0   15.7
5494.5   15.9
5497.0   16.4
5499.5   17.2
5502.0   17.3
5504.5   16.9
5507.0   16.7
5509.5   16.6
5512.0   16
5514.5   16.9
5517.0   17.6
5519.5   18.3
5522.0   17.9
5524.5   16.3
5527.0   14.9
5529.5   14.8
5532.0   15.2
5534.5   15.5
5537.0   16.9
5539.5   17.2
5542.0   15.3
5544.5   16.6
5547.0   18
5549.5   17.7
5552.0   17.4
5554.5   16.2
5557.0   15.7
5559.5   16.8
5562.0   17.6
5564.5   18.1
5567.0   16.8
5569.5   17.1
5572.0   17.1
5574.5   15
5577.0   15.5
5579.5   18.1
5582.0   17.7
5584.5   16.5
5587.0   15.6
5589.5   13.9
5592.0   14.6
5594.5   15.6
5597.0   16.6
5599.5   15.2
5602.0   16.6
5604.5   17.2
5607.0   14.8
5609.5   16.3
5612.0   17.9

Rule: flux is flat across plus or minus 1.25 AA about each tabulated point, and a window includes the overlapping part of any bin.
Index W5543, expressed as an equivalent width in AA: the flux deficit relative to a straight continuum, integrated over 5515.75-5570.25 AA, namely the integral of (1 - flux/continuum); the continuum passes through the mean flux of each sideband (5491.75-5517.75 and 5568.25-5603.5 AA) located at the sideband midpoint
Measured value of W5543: -1.1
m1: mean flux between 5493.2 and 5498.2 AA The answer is 16.1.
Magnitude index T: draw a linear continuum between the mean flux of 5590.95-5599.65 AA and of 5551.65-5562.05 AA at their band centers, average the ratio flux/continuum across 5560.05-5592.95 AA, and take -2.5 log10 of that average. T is -0.03 mag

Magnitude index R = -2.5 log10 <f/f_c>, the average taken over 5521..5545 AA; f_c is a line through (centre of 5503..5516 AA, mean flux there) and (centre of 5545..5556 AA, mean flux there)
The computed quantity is 0.063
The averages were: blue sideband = 16.7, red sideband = 17.2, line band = 16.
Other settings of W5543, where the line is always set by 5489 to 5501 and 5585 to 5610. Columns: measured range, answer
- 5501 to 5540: -0.9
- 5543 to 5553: -0.9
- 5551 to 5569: -1.2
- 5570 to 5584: -0.8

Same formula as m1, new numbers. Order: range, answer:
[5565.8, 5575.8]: 16.5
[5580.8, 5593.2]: 15.7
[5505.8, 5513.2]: 16.4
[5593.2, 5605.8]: 16.2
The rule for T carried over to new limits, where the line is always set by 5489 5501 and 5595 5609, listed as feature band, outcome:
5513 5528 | -0.047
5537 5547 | -0.027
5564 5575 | -0.046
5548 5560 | -0.039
